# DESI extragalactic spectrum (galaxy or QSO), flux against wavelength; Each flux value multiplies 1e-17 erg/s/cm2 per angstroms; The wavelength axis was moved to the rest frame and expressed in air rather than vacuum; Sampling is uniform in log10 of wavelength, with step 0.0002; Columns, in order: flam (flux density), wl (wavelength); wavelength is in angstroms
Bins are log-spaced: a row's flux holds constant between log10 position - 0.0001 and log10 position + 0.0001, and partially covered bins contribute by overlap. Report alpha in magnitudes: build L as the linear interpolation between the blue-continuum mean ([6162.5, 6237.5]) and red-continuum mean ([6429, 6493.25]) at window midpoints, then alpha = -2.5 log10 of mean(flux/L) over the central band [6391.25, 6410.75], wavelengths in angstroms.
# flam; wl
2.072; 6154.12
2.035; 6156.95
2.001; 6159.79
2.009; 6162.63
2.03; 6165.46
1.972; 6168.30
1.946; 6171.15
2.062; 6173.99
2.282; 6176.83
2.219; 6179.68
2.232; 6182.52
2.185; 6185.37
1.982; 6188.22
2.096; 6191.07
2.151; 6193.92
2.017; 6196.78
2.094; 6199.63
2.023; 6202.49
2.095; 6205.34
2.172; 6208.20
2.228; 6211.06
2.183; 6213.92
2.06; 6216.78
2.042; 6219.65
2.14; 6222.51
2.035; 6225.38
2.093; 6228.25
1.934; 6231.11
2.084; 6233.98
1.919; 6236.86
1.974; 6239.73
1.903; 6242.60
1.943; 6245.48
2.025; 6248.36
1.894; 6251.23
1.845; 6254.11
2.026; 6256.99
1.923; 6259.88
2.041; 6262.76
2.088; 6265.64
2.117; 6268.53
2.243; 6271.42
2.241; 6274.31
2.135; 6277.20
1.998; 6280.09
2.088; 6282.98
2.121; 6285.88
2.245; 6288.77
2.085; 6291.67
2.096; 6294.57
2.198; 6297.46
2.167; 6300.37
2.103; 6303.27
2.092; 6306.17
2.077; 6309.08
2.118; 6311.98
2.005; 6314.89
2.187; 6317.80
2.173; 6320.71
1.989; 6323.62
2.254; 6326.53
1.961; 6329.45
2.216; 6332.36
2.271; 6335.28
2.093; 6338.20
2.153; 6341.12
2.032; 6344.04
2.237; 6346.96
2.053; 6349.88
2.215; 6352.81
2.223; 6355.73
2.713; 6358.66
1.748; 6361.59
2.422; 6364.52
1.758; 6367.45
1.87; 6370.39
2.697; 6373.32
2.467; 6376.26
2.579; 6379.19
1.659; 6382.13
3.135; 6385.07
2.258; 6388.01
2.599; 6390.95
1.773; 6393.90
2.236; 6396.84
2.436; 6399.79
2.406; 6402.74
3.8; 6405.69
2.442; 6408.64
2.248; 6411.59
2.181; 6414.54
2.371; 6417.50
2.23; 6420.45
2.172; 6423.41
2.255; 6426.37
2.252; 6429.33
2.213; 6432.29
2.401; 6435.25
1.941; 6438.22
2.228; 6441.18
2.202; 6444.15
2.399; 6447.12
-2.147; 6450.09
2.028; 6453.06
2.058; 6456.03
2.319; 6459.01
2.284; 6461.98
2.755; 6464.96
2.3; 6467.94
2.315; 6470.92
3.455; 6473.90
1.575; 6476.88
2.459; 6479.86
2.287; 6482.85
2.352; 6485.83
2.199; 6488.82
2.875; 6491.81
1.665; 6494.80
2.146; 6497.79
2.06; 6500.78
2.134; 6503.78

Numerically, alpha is -0.19 mag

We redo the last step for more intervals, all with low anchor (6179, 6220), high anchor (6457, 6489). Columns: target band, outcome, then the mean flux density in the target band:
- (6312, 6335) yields 0.061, 2.12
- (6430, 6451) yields 0.335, 1.73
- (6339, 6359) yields 0.033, 2.2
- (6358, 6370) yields 0.093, 2.1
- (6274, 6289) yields 0.040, 2.12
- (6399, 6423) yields -0.077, 2.5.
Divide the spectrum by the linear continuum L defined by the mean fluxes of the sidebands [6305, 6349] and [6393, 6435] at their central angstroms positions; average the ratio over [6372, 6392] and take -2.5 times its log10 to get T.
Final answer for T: -0.09 mag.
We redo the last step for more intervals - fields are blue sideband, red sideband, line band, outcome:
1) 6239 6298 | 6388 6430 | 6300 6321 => 0.023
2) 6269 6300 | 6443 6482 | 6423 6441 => -0.093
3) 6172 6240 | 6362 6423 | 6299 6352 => 0.072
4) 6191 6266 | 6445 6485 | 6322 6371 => -0.056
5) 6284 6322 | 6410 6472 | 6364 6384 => -0.066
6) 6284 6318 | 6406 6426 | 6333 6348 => 0.023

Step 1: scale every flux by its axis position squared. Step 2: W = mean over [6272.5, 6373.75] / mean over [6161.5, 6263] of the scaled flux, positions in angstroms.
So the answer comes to 1.08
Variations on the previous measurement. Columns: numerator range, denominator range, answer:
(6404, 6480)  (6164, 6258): 1.14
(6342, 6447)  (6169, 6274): 1.18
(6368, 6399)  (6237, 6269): 1.22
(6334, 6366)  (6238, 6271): 1.14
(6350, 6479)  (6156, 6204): 1.15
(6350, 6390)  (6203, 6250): 1.17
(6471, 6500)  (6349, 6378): 1.09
